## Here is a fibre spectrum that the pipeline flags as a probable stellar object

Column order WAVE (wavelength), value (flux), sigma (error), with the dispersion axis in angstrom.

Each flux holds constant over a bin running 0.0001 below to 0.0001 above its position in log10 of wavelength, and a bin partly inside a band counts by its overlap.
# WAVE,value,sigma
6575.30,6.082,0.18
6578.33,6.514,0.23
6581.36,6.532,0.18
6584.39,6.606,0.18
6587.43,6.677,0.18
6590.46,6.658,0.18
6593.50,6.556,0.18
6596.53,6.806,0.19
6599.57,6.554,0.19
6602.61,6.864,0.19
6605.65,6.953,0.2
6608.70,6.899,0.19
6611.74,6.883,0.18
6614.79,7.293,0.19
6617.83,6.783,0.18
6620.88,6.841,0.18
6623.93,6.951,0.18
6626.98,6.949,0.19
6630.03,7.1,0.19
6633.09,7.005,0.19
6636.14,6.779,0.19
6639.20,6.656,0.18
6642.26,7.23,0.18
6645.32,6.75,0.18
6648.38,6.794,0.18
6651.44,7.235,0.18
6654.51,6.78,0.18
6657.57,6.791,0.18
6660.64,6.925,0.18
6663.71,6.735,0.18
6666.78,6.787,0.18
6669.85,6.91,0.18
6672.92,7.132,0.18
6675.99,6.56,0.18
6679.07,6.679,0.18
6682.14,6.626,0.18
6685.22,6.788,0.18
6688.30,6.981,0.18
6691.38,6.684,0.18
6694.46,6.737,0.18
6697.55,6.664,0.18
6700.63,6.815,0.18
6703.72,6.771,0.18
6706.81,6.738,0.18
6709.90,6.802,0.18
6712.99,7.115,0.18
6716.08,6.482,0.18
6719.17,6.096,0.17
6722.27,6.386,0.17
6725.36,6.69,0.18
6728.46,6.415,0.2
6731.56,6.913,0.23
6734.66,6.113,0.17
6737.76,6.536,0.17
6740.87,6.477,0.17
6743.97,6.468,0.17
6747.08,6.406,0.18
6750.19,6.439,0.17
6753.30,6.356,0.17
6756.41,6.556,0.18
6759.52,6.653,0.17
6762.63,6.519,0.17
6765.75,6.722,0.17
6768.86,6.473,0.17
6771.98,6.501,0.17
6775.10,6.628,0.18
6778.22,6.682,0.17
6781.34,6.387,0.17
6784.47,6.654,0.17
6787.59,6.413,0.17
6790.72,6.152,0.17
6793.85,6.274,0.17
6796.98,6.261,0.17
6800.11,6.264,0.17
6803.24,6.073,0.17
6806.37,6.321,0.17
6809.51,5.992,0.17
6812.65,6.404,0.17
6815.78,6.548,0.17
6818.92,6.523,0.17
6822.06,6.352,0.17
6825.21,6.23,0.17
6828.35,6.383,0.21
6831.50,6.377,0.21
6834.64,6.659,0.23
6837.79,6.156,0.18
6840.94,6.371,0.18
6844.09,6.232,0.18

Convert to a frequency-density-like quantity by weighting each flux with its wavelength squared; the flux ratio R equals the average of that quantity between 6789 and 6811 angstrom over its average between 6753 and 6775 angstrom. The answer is 1.0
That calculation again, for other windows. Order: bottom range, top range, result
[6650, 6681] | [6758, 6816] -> 0.97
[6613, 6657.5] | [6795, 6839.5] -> 0.96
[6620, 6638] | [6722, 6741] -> 0.97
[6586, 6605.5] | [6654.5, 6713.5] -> 1.04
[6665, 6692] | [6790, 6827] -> 0.96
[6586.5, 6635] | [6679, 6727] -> 1.00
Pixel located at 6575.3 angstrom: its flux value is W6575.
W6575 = 6.082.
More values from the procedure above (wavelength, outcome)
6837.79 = 6.156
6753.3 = 6.356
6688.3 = 6.981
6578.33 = 6.514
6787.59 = 6.413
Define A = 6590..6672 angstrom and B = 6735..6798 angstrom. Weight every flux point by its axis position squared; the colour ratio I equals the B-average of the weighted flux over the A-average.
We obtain 0.98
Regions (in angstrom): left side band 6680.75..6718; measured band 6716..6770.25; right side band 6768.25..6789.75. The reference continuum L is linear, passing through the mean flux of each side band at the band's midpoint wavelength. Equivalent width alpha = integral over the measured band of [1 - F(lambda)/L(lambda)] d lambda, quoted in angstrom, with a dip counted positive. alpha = 1.2 angstrom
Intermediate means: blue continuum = 6.76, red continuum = 6.52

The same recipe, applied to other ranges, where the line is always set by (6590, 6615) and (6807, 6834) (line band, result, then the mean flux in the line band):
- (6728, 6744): 0.10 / 6.49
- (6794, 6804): 0.29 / 6.22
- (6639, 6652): -0.42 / 6.94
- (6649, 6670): -0.57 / 6.87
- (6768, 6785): -0.26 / 6.55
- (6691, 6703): -0.21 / 6.73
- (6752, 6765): -0.10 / 6.54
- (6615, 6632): -0.47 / 6.96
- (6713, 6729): 0.21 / 6.48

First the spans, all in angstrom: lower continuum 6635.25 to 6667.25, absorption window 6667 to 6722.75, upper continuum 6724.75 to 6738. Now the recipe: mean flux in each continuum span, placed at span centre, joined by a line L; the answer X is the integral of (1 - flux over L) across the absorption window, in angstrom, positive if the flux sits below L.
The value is -0.4 angstrom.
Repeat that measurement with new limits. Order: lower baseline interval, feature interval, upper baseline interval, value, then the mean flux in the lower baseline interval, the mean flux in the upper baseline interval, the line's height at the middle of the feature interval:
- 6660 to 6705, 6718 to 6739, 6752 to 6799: 0.57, 6.78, 6.48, 6.63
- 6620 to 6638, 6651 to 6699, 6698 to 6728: -0.18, 6.94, 6.65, 6.78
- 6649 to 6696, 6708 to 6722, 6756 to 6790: 0.22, 6.82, 6.55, 6.71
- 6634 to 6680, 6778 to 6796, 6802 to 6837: 0.13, 6.85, 6.35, 6.45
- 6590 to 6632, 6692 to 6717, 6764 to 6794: -0.40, 6.87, 6.5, 6.66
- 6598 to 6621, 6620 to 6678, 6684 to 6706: -0.46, 6.89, 6.77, 6.83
